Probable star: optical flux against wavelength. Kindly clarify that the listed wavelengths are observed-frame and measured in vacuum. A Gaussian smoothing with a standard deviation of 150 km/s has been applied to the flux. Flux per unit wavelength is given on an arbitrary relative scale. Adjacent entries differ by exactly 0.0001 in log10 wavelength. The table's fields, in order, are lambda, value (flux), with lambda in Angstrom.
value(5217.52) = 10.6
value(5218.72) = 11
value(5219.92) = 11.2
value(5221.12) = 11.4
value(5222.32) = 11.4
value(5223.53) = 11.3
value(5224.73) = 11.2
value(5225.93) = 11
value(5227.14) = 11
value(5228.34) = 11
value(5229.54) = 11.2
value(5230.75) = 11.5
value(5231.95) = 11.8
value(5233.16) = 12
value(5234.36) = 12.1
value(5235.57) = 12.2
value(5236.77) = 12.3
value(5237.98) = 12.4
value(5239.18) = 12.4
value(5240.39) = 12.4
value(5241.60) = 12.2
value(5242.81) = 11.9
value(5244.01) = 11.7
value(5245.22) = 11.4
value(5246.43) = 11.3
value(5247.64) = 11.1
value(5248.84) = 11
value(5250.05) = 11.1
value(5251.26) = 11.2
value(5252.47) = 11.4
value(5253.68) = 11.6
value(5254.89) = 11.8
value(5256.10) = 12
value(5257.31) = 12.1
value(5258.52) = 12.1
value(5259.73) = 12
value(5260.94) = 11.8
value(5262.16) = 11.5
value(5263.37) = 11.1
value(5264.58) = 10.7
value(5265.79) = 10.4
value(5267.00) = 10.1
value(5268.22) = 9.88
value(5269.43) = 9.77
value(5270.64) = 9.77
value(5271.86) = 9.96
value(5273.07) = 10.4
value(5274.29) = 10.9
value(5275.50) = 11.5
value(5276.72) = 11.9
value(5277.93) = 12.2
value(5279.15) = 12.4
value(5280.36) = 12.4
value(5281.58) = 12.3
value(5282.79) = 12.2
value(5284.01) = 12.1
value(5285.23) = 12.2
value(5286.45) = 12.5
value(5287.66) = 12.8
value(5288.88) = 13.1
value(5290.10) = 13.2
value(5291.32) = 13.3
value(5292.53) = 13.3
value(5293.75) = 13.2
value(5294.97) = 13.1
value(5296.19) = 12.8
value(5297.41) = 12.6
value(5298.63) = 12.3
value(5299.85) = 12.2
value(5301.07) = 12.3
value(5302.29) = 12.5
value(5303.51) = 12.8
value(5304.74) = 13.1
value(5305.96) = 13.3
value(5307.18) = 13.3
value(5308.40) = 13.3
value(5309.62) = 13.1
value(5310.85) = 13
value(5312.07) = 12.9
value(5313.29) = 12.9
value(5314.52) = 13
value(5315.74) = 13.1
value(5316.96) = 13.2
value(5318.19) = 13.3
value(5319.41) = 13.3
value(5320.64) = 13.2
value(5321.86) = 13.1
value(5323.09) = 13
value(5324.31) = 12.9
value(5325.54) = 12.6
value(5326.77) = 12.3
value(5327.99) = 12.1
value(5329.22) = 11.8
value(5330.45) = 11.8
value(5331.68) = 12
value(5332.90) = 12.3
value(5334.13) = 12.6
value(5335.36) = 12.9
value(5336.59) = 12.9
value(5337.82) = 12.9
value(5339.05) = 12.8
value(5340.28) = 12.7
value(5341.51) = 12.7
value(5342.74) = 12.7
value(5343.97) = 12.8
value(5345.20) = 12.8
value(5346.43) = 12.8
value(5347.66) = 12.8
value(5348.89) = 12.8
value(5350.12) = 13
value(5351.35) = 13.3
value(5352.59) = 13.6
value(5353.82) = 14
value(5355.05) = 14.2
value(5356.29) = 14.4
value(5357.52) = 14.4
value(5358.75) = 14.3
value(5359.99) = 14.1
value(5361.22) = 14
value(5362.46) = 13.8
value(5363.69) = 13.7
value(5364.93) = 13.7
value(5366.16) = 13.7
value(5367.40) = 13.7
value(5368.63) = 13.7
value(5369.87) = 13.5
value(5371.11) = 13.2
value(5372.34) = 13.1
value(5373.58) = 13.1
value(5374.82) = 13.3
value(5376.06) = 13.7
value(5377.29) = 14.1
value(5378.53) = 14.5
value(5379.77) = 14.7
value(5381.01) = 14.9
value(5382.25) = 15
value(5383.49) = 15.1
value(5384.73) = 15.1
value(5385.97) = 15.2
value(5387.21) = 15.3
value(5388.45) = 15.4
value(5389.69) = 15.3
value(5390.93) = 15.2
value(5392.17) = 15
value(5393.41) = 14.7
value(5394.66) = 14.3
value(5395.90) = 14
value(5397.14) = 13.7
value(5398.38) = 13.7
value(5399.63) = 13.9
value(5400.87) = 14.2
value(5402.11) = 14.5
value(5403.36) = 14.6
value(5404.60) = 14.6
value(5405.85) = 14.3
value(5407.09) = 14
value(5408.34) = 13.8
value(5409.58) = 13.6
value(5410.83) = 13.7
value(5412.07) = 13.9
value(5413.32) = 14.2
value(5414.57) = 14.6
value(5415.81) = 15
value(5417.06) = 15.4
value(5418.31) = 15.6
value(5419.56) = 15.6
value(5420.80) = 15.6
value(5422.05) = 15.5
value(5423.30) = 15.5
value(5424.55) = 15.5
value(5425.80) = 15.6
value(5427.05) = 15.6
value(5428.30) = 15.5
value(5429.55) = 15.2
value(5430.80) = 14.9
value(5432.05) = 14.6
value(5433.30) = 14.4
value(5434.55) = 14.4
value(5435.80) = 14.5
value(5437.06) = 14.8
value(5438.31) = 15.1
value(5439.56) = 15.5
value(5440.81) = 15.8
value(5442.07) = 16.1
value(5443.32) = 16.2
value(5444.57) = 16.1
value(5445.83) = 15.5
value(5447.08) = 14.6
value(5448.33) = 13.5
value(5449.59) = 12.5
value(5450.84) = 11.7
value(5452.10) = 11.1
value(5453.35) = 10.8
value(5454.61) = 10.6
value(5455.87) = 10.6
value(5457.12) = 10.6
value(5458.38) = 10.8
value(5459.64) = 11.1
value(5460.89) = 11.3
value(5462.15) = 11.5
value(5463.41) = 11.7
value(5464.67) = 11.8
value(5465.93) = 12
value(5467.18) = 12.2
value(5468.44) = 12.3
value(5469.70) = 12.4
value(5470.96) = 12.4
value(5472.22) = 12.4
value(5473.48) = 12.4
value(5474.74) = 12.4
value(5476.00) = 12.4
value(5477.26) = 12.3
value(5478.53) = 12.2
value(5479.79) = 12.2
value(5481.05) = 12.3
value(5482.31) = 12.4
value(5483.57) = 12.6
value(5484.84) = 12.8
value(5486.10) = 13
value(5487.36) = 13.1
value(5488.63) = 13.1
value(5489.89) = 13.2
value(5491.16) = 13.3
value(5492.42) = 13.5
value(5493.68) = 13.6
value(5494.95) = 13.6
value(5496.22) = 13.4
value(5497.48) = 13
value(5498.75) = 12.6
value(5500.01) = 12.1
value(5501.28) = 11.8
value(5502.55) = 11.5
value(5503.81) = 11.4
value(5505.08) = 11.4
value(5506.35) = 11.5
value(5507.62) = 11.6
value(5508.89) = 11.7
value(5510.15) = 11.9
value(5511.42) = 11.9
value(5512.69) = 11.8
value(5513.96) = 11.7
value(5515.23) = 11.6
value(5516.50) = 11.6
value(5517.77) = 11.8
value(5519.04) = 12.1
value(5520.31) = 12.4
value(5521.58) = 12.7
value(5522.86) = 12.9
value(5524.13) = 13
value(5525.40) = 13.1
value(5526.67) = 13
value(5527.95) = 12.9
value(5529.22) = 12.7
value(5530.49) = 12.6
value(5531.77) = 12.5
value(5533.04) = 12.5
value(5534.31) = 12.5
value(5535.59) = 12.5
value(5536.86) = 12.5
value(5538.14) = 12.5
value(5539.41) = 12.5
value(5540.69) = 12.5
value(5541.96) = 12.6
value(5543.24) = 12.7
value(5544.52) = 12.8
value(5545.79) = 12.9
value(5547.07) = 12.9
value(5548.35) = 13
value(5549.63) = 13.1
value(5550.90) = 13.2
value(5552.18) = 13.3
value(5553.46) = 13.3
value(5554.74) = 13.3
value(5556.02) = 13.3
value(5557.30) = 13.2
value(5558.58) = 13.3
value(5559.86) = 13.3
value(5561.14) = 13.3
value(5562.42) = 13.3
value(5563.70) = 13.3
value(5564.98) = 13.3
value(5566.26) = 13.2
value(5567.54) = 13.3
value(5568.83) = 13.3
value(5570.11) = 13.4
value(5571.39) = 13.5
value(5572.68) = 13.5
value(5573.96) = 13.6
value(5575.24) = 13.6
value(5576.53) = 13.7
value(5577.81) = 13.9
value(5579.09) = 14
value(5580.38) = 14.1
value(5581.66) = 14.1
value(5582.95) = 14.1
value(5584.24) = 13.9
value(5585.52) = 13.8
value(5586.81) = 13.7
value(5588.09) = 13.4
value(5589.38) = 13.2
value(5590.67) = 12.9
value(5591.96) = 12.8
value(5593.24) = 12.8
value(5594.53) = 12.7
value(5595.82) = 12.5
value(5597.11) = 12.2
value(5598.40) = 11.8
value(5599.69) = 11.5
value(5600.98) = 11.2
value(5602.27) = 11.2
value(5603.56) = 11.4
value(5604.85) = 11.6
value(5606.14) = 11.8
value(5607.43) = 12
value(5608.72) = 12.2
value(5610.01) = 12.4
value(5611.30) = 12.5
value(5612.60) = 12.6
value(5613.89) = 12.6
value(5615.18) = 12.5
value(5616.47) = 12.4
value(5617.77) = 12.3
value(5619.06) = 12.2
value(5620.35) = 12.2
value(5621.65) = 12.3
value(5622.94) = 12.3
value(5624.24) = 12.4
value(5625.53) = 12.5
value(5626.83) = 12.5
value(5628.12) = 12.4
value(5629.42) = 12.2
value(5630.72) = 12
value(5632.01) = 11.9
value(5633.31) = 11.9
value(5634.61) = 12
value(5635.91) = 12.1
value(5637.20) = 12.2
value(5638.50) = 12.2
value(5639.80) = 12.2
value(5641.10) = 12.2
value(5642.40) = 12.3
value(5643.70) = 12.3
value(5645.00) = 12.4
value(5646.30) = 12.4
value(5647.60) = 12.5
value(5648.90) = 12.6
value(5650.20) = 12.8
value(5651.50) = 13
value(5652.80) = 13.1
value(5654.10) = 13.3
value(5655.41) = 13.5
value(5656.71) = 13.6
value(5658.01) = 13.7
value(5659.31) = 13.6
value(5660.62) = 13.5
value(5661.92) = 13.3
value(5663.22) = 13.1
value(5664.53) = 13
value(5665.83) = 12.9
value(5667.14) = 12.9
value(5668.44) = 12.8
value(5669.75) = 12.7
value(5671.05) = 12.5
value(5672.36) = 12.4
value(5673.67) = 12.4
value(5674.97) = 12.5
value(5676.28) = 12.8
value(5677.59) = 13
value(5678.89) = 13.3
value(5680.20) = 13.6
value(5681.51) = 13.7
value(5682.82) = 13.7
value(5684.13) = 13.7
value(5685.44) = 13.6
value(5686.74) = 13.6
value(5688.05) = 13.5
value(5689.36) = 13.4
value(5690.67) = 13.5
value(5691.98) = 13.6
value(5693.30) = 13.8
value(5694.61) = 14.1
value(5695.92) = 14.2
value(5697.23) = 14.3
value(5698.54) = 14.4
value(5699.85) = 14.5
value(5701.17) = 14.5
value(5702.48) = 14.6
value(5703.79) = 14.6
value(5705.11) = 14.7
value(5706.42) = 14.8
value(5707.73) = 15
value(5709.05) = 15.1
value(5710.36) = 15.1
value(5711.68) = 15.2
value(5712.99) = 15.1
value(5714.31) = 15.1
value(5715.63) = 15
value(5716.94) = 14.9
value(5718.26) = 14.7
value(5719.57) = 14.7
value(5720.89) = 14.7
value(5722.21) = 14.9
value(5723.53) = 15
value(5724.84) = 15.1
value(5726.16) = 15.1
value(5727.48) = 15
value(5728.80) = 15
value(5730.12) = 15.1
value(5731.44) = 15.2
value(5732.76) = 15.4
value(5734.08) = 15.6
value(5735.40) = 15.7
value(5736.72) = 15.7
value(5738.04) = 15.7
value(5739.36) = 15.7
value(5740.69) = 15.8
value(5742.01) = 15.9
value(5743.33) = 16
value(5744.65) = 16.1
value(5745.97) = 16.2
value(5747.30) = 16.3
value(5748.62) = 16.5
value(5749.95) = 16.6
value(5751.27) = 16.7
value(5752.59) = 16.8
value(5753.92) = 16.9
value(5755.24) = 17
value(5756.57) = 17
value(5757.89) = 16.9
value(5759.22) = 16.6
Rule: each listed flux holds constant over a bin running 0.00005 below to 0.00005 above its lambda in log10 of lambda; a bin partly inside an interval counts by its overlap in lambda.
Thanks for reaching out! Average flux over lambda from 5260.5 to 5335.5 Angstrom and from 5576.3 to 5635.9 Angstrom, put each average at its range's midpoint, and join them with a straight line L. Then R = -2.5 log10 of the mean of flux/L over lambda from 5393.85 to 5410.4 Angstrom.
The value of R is -0.141 mag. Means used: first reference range 12.3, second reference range 12.6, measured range 14.1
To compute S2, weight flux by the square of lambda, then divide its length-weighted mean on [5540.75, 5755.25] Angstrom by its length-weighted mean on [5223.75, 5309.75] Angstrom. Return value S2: 1.32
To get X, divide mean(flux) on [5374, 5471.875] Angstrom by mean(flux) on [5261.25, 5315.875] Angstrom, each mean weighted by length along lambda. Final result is 1.16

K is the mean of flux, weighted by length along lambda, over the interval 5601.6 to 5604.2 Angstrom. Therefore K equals 11.3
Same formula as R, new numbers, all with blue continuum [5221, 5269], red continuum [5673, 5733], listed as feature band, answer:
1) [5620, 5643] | 0.139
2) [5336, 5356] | -0.082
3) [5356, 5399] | -0.159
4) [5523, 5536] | 0.042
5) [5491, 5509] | 0.057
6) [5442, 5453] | -0.100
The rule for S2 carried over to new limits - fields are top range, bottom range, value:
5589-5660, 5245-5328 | 1.15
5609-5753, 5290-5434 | 1.13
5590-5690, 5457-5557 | 1.06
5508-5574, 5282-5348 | 1.09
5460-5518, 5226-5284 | 1.17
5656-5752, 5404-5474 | 1.16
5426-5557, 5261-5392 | 1.05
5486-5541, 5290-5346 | 1.04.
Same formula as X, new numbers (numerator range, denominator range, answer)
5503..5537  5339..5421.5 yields 0.87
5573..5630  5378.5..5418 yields 0.87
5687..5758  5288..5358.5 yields 1.17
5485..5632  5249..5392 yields 0.99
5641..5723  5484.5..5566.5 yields 1.08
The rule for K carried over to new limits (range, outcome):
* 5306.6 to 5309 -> 13.3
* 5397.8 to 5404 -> 14.2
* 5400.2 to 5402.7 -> 14.4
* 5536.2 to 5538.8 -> 12.5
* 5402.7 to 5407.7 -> 14.4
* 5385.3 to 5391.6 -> 15.3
